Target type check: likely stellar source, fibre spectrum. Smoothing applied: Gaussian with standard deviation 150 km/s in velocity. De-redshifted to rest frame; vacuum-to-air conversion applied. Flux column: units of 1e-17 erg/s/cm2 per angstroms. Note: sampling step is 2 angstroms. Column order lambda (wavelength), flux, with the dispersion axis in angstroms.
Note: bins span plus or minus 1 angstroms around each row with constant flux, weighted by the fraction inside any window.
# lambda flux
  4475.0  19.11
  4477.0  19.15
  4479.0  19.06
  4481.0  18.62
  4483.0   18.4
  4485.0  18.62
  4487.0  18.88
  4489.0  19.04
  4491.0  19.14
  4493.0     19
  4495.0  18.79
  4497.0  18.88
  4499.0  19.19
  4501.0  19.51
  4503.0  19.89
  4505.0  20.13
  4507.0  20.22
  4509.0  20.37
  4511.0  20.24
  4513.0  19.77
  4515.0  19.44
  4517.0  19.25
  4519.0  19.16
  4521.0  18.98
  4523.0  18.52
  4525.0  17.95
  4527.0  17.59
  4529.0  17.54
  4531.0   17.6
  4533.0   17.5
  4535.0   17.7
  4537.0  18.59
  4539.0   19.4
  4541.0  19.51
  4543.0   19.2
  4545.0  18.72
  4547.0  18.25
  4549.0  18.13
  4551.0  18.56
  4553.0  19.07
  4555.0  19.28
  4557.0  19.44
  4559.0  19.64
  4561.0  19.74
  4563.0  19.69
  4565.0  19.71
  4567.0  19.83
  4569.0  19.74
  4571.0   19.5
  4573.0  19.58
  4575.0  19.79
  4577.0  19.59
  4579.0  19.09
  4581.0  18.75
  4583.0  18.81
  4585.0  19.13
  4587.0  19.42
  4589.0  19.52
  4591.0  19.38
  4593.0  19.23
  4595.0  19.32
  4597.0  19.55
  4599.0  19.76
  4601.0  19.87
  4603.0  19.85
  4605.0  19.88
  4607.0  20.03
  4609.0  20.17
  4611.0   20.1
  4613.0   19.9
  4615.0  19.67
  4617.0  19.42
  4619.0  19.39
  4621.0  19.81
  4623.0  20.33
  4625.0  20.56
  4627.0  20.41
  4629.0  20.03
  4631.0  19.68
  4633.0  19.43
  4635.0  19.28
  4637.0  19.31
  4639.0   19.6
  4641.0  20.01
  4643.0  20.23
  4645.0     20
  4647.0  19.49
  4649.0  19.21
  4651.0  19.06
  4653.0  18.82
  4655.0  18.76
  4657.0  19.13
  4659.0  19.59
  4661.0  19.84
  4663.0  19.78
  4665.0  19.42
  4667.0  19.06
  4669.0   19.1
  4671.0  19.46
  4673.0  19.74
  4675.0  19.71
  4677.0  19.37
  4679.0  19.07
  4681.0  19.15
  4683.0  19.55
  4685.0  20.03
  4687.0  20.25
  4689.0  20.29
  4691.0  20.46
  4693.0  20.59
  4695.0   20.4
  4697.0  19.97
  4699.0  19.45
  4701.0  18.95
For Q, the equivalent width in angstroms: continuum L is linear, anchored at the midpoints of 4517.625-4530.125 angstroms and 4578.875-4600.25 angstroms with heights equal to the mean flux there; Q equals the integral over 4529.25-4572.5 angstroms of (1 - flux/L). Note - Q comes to -0.6 angstroms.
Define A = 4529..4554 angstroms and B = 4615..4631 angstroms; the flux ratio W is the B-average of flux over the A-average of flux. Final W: 1.08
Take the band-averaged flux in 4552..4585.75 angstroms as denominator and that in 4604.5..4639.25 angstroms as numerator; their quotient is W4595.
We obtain 1.02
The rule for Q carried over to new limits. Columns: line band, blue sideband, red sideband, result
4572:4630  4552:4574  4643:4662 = -0.6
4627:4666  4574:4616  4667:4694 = 0.3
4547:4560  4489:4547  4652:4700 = 0.1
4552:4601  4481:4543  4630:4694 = -0.6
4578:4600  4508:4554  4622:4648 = 0.1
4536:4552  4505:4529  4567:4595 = 0.4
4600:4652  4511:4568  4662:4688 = -1.4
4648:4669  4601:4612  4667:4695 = 0.6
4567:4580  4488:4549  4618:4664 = -0.2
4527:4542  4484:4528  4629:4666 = 0.8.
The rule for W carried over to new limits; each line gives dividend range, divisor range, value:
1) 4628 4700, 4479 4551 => 1.04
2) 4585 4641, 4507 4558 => 1.05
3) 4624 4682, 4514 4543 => 1.06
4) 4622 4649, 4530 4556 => 1.07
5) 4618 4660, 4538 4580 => 1.02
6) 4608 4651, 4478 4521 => 1.03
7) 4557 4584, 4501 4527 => 1.00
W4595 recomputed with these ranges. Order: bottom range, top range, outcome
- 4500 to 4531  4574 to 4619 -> 1.02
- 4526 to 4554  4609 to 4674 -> 1.07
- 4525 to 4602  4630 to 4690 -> 1.02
